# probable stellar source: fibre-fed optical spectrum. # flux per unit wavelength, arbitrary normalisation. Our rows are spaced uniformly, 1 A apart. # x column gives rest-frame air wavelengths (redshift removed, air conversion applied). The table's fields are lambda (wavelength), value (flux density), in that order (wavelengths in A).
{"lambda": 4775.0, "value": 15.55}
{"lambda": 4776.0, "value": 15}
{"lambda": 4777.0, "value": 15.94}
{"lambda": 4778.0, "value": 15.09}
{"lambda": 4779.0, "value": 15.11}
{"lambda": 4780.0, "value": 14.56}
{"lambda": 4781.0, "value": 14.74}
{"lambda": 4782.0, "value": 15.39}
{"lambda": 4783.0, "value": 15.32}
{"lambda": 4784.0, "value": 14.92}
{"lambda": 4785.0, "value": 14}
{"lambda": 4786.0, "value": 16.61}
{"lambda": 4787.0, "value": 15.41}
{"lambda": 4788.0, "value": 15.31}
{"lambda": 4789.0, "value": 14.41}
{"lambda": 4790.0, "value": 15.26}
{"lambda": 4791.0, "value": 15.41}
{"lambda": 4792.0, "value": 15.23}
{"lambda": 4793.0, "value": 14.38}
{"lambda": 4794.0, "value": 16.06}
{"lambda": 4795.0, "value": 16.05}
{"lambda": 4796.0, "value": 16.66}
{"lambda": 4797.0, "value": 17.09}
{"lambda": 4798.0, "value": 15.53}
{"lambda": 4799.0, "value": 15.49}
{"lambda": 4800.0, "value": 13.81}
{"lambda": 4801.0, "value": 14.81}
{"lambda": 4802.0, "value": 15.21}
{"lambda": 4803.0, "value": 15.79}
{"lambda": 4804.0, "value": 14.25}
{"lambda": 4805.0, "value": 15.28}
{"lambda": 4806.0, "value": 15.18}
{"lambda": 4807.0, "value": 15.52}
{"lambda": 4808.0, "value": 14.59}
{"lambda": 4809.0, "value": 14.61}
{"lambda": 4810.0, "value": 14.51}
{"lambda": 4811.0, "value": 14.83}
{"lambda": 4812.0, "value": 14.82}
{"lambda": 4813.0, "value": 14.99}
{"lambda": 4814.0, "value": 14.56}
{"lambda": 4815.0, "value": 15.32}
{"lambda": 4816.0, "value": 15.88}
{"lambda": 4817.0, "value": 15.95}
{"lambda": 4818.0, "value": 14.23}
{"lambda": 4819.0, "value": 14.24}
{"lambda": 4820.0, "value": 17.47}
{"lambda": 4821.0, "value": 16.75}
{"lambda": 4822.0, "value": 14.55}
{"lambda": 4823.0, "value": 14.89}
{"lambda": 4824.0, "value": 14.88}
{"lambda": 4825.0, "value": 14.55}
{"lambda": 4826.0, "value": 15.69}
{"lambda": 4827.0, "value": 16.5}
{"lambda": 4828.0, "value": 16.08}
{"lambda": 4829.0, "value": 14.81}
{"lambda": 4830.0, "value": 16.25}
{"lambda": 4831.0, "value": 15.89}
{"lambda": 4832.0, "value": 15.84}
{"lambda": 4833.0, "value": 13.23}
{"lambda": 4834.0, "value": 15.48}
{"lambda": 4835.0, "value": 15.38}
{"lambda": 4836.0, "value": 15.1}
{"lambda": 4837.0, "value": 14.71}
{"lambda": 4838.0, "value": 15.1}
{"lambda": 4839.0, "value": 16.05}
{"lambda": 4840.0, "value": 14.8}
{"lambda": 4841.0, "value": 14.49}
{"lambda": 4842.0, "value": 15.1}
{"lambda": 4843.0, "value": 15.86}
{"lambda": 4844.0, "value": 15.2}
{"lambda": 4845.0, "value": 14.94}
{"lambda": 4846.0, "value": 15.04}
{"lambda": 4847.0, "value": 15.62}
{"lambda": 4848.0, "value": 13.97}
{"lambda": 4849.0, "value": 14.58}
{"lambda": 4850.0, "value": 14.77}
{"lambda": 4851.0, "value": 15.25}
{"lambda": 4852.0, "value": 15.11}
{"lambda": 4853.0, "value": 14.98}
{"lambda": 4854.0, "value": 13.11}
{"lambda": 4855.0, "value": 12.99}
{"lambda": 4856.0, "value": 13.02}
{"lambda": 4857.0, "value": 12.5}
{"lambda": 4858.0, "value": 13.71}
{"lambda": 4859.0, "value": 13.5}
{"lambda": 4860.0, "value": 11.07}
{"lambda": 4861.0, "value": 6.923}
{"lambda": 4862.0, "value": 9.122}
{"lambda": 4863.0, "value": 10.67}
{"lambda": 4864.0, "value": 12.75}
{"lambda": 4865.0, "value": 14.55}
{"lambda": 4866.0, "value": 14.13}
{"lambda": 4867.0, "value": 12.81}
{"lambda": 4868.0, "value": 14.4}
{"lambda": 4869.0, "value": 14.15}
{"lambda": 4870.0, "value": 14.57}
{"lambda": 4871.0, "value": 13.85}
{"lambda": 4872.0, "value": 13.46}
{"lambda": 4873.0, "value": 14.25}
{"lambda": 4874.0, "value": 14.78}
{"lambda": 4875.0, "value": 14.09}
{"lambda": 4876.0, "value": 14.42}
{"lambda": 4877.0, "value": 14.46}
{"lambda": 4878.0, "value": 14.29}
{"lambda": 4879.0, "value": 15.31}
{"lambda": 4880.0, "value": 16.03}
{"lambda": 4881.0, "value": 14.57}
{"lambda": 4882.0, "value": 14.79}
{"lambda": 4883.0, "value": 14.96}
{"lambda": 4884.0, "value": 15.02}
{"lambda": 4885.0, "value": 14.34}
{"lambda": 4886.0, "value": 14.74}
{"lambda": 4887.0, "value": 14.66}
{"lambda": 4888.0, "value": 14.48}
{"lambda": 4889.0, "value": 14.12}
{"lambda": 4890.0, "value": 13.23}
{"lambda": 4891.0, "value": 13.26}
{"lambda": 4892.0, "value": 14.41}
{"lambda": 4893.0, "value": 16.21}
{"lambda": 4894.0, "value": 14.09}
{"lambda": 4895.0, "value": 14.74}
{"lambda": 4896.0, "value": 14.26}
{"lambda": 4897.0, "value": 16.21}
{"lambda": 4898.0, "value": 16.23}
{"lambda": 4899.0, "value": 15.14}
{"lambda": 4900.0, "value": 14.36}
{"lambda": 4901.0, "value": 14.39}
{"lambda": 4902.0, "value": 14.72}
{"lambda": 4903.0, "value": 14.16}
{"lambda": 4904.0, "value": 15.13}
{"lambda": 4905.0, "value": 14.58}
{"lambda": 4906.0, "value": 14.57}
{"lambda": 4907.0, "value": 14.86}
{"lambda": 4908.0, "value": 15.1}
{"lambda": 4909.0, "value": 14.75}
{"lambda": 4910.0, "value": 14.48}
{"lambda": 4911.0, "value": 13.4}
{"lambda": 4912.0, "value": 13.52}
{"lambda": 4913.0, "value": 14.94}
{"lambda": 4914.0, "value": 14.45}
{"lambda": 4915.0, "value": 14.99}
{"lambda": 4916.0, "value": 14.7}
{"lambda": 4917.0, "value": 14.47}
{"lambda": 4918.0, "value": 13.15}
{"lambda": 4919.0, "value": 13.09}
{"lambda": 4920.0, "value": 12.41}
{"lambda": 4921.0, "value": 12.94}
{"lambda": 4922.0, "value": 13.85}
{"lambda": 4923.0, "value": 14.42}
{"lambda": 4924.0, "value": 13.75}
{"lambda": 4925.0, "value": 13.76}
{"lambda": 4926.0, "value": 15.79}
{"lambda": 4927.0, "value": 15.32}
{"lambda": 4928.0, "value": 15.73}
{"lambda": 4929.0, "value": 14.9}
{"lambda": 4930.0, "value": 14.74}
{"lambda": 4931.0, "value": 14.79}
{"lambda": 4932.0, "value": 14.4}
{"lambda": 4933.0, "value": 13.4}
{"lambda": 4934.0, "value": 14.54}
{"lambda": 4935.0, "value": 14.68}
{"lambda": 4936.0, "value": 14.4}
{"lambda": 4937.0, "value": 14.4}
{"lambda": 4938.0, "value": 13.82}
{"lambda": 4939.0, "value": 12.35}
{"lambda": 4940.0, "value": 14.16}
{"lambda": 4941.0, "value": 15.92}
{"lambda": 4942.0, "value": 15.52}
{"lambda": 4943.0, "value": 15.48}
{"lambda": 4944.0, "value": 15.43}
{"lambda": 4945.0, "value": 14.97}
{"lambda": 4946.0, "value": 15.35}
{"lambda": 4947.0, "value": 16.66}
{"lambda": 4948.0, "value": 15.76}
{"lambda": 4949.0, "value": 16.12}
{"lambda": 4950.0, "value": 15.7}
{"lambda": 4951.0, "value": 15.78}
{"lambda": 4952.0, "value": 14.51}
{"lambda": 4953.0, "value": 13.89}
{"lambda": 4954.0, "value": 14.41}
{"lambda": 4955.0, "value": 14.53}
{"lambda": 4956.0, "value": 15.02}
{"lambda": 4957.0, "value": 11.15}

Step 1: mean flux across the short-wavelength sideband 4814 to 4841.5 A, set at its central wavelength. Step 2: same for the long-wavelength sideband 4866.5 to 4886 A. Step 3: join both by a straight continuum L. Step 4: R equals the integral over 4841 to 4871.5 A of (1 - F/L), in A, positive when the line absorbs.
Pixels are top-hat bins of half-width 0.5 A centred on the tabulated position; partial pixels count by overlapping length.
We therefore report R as 2.47 A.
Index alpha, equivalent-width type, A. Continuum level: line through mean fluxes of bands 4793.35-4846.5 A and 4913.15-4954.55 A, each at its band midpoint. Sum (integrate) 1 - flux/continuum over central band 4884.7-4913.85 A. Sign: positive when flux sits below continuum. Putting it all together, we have 0.4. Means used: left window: 15.3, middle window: 14.6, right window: 14.6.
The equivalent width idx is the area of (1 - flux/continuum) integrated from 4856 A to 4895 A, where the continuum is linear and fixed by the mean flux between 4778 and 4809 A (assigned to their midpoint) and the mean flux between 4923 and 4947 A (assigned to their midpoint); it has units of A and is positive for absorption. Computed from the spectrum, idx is 3.1 A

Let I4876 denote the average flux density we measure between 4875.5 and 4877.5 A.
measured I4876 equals 14.4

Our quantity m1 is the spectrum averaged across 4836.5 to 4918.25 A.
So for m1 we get 14.3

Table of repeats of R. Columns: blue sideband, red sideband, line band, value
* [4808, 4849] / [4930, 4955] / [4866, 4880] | 0.7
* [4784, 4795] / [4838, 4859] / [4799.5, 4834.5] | -0.6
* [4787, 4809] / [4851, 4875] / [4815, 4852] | -3.0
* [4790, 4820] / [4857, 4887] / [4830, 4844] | -0.7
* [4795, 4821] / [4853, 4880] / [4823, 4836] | -0.7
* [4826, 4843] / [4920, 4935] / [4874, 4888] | 0.1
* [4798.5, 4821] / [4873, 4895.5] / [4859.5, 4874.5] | 2.0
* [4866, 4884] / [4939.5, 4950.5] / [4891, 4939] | 1.9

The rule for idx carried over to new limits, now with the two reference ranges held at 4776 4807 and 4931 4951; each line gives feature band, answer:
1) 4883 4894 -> 0.43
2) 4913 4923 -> 0.73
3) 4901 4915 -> 0.44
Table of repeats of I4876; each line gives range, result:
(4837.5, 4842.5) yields 15.1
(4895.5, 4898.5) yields 15.6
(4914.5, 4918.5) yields 14.3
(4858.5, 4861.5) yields 10.5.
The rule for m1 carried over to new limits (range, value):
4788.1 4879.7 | 14.6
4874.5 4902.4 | 14.7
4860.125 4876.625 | 13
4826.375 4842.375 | 15.3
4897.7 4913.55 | 14.6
